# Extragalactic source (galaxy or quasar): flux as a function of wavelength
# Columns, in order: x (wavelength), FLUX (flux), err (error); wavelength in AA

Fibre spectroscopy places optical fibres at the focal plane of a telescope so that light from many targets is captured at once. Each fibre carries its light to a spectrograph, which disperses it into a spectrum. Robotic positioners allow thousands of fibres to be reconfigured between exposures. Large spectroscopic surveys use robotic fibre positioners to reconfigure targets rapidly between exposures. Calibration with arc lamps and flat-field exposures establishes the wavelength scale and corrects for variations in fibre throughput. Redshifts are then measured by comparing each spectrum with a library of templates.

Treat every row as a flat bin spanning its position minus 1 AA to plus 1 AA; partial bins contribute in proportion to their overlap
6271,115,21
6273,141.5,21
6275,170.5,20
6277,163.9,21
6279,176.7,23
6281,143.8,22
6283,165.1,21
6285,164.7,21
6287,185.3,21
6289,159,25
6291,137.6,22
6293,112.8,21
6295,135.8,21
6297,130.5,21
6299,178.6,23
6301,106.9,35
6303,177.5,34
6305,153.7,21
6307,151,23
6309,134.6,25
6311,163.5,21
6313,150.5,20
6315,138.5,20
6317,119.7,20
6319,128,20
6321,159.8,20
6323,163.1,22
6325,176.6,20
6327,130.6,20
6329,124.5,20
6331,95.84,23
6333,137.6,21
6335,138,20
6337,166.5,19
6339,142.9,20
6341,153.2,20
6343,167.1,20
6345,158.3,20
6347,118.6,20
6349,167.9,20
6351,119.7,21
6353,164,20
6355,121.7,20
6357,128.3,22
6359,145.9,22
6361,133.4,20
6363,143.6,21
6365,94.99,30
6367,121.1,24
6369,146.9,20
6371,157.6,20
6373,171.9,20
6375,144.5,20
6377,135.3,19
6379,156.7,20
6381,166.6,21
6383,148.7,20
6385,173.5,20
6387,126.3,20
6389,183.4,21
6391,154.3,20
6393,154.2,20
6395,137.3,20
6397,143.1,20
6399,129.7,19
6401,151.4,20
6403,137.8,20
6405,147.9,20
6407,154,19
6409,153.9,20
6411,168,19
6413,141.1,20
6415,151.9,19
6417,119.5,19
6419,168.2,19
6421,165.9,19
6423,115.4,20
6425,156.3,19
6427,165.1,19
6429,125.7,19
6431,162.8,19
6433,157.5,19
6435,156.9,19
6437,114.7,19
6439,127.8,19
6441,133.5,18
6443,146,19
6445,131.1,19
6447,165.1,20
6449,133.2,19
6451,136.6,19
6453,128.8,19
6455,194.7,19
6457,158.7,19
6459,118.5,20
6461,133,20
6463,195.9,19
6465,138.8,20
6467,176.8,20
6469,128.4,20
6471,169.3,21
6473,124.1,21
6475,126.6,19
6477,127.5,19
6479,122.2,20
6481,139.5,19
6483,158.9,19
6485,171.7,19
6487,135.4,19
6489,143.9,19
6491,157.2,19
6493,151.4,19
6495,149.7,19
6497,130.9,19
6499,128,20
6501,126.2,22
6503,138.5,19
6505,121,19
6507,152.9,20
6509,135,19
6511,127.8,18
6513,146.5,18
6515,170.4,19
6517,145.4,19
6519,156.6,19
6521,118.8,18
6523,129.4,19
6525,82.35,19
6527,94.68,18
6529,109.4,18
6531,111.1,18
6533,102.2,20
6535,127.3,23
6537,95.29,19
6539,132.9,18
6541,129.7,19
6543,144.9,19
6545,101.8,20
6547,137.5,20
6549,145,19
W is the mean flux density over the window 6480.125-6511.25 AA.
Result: 142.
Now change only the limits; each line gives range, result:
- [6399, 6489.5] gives 146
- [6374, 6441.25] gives 148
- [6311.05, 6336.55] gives 140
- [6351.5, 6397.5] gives 146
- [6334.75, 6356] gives 147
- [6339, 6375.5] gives 142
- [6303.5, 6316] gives 150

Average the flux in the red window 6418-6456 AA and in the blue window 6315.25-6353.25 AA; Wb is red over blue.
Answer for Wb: 1.02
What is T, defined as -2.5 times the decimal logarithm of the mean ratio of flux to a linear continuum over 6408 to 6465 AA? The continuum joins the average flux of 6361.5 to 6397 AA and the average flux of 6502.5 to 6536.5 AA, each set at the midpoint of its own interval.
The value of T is -0.06 mag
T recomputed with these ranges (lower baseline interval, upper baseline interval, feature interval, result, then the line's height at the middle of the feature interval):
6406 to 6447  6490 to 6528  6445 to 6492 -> -0.05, 140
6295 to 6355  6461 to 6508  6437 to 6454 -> 0.06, 144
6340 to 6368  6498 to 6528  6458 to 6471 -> -0.13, 134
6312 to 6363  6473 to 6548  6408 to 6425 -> -0.08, 137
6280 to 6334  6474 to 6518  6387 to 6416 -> -0.05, 143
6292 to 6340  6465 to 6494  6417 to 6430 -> -0.02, 144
